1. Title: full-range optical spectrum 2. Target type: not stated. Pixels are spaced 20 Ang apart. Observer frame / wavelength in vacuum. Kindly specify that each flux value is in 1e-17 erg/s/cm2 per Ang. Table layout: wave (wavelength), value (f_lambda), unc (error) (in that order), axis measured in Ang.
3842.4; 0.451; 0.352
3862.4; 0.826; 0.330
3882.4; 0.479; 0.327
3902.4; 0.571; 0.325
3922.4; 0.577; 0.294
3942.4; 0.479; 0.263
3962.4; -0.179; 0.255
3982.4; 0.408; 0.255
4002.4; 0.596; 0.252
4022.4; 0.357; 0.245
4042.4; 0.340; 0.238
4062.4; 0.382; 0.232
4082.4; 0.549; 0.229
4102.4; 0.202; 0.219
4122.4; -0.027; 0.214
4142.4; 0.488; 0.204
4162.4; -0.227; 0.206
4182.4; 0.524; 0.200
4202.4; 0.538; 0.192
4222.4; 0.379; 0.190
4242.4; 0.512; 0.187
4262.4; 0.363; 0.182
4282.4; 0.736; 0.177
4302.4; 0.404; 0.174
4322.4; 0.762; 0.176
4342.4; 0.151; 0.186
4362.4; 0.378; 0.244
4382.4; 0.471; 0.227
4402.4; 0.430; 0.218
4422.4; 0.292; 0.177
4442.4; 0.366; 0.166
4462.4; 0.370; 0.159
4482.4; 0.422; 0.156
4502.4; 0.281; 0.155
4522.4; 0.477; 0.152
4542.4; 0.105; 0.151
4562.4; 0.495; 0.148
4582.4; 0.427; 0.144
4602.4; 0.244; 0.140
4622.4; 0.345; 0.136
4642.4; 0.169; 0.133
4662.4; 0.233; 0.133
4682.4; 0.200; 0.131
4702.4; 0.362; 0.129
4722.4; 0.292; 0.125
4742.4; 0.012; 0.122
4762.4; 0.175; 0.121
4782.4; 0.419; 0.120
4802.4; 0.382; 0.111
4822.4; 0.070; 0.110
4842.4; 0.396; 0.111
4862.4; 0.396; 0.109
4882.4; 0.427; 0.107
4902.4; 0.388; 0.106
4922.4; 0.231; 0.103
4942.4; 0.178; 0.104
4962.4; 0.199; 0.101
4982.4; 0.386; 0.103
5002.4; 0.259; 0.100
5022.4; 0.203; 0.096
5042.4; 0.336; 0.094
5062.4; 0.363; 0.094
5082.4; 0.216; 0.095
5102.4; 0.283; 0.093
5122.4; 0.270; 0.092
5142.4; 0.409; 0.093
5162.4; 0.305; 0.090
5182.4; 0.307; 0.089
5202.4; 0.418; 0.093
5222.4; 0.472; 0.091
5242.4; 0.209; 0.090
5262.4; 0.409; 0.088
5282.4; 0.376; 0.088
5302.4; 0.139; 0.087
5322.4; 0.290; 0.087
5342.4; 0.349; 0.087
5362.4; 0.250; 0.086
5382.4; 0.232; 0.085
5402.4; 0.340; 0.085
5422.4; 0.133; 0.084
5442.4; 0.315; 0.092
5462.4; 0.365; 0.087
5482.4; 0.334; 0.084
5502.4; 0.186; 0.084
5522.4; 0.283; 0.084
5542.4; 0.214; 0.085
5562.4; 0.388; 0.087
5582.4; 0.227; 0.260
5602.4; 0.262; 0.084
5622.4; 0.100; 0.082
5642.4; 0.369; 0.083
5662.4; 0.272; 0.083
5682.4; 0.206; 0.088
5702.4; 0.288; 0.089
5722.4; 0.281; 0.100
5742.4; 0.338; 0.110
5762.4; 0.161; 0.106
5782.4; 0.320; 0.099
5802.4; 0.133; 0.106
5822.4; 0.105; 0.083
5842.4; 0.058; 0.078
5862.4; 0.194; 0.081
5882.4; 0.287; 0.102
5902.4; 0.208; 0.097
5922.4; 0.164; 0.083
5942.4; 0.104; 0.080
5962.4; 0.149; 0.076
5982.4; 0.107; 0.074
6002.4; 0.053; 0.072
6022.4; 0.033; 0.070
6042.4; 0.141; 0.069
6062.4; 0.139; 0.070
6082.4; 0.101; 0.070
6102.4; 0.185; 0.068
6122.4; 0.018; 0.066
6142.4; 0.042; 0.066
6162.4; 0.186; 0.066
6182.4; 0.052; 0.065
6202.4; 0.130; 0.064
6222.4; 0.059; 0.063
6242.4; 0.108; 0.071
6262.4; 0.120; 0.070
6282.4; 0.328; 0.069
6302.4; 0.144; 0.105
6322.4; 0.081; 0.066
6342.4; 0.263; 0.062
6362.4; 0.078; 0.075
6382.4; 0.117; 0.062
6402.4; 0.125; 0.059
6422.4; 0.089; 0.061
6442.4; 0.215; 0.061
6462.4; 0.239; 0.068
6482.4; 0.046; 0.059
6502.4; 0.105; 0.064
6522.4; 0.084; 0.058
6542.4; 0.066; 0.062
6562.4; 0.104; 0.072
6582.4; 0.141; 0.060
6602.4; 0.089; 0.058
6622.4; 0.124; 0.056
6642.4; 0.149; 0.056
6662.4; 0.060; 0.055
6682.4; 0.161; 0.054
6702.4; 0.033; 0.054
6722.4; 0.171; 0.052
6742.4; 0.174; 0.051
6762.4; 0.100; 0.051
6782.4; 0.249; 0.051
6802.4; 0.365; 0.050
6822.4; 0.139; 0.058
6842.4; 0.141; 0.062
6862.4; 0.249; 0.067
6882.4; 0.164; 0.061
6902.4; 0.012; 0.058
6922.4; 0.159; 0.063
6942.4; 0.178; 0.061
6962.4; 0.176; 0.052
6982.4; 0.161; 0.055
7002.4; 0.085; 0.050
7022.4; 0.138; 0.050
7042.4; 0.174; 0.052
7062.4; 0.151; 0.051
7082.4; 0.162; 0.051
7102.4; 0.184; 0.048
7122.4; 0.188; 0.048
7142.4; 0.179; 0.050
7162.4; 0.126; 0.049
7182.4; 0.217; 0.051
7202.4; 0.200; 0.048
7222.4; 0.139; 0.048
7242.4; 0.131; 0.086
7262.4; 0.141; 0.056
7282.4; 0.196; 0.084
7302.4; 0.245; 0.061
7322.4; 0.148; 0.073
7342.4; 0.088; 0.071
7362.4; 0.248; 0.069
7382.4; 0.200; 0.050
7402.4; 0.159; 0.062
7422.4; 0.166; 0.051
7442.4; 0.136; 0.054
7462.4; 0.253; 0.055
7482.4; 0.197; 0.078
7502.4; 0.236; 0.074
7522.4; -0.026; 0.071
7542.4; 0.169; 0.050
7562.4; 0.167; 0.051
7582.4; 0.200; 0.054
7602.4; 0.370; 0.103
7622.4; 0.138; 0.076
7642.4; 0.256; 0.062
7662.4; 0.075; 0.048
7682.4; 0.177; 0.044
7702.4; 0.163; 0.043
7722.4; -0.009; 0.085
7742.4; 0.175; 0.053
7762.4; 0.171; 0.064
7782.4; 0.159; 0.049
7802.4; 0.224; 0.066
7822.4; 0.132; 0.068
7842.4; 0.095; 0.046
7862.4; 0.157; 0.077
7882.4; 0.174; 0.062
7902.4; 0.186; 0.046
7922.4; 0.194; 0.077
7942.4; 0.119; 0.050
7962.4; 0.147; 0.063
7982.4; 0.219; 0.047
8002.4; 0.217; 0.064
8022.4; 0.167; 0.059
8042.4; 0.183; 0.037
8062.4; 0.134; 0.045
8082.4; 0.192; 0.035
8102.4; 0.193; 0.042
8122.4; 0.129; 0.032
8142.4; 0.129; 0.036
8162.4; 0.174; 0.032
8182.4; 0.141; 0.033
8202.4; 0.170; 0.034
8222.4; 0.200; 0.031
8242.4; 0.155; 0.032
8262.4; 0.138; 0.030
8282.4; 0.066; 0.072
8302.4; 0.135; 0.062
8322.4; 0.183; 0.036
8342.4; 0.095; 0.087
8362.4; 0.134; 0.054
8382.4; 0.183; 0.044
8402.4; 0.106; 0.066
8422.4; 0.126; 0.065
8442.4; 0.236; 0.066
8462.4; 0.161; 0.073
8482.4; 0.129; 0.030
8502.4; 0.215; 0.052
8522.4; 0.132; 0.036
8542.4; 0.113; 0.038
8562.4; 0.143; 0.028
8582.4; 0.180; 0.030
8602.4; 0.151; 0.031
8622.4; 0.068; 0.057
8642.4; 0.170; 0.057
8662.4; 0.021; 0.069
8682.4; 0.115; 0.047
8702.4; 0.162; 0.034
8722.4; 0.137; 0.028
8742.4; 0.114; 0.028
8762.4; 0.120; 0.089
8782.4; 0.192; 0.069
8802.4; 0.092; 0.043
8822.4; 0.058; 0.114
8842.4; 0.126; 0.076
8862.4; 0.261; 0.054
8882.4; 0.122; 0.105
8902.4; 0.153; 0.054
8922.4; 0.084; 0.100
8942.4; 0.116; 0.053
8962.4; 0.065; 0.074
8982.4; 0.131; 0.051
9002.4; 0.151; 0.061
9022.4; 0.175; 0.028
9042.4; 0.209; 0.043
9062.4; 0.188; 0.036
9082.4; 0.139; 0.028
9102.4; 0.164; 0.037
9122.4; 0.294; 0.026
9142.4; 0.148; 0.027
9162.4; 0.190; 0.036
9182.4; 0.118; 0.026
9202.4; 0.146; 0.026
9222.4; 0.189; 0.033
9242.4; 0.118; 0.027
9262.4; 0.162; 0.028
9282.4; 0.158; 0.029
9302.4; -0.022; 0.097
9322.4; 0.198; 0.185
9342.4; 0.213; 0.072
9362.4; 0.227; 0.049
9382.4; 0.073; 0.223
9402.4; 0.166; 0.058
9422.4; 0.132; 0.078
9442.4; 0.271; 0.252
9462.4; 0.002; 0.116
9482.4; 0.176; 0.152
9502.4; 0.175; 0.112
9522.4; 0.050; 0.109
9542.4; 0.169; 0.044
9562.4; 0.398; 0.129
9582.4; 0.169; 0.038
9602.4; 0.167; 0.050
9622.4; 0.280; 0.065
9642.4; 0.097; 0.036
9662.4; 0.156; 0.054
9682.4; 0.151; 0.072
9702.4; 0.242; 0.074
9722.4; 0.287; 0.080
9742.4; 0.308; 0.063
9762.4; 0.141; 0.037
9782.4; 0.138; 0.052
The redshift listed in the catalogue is 0.82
